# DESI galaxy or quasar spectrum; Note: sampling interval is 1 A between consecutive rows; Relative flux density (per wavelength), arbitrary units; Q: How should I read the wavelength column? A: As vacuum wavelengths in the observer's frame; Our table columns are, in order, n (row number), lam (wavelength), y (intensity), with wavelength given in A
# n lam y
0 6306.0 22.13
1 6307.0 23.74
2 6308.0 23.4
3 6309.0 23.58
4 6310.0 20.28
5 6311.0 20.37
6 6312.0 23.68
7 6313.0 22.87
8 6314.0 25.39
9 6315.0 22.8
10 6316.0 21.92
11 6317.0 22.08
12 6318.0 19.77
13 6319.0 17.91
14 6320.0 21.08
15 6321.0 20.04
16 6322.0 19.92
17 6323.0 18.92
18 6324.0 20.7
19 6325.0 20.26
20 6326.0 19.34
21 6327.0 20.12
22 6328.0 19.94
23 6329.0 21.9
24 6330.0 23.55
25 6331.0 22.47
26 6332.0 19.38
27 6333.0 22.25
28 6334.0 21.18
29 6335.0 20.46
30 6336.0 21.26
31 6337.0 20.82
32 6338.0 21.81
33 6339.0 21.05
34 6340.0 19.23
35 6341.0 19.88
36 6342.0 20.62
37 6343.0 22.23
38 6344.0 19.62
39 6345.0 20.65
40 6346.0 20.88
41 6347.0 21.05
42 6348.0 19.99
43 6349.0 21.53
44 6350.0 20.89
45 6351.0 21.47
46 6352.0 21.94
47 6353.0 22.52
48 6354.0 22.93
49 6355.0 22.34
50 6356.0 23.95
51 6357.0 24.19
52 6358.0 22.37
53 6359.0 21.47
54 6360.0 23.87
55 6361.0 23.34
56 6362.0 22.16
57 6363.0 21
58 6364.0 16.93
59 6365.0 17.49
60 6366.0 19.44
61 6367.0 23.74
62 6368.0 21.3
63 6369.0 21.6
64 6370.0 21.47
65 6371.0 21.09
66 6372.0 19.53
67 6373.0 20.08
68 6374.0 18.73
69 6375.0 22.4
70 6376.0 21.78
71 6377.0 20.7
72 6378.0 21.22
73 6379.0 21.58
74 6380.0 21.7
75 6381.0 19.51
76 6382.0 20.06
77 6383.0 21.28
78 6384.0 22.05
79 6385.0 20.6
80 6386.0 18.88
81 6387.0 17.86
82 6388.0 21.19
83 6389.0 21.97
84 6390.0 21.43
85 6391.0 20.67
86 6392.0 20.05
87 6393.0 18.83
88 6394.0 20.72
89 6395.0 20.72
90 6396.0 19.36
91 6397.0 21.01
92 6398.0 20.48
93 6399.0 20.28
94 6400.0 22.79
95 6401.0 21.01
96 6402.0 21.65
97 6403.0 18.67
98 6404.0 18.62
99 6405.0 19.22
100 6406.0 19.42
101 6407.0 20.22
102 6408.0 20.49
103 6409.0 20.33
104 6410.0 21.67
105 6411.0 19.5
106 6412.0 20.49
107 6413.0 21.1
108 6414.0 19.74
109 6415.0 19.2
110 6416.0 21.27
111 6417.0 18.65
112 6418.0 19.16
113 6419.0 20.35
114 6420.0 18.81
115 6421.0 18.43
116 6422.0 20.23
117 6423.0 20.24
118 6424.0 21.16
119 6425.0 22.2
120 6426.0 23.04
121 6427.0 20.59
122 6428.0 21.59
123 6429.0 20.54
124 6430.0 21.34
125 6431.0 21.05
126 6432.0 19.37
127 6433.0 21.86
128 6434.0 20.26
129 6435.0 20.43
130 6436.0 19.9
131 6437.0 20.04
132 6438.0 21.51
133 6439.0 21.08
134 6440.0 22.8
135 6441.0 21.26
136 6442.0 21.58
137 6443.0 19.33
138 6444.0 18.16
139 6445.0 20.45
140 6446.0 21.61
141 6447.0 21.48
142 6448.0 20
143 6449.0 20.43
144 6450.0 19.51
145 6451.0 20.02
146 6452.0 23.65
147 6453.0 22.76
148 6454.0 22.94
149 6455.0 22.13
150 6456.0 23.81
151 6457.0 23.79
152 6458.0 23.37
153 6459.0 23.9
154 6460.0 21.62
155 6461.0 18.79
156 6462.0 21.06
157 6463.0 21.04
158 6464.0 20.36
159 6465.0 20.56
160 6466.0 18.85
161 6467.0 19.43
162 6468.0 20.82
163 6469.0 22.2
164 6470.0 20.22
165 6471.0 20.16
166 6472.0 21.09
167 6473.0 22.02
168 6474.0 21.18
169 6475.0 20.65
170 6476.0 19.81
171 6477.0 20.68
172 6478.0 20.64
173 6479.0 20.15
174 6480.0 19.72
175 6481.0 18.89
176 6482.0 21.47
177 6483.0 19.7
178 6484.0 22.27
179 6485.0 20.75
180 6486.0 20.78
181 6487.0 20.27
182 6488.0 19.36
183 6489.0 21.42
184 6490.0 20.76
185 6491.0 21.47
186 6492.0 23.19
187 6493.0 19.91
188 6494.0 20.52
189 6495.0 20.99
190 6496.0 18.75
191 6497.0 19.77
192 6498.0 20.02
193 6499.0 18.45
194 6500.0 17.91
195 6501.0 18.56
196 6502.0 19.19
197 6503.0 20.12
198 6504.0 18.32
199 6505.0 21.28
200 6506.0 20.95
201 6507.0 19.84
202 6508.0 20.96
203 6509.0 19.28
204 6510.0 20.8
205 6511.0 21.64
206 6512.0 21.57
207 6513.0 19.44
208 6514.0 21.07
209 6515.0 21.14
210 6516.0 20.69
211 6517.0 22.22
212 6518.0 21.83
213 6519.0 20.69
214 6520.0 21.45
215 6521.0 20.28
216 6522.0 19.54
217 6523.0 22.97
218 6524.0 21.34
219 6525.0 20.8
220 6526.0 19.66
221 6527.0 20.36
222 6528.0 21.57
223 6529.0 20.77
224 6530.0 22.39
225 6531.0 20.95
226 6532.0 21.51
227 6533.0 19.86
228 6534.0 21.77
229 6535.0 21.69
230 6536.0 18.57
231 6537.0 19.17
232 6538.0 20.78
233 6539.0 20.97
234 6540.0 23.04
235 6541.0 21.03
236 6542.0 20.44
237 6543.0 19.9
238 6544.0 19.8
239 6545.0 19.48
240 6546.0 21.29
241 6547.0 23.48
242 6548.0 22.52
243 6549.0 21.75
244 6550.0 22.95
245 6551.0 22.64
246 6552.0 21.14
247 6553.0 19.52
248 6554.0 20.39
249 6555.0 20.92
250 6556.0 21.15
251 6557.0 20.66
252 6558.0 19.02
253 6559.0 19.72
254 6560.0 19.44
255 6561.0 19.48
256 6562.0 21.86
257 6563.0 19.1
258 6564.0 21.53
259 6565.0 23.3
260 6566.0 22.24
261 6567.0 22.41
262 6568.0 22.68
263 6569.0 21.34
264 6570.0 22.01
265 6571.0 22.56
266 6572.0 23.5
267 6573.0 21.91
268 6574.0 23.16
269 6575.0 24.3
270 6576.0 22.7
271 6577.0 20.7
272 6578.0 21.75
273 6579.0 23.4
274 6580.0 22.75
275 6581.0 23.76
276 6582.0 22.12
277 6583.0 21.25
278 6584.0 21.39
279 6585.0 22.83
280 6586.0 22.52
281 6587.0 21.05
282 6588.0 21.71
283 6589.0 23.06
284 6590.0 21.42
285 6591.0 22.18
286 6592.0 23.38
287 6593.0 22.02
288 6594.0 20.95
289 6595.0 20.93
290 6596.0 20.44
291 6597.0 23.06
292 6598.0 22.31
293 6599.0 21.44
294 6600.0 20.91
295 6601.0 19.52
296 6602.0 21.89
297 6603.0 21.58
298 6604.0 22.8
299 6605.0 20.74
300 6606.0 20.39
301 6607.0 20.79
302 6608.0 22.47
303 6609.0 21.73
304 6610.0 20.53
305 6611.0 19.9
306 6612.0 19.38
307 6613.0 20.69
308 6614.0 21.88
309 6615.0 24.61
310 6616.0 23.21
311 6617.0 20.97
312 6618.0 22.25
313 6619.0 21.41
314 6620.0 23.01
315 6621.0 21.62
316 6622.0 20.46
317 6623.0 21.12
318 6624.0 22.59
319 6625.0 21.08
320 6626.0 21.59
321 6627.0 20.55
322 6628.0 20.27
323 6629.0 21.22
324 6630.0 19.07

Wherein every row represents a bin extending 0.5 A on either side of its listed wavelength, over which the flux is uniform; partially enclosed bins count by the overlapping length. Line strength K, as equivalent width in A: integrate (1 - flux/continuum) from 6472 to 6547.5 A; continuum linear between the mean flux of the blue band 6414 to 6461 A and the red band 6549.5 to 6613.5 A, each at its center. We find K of 2.4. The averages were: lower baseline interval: 21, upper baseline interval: 21.6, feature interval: 20.6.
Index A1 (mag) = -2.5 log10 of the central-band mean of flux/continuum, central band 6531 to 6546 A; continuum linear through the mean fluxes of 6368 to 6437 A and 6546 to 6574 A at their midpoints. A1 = 0.04 mag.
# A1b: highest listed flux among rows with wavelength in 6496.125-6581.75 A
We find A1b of 24.3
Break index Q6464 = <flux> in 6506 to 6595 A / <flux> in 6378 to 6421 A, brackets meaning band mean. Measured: 1.1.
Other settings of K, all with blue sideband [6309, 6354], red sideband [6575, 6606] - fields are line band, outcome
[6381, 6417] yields 1.6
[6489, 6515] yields 1.7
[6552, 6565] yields 0.8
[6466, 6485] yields 0.9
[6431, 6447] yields 0.6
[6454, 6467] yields 0.0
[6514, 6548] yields 1.2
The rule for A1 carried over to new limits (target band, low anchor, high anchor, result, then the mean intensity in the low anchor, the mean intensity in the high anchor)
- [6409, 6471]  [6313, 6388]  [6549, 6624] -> 0.022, 21.1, 21.7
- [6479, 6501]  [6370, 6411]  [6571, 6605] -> 0.054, 20.5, 22.1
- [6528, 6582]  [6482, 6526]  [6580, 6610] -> -0.011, 20.5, 21.7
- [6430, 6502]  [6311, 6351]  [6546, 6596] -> 0.035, 21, 21.8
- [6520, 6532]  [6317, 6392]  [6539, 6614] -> 0.020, 21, 21.5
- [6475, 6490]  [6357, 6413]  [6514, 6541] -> 0.024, 20.7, 21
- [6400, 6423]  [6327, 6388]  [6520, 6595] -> 0.064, 21.1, 21.4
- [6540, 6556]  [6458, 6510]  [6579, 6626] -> -0.004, 20.4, 21.7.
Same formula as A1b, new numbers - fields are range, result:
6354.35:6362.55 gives 24.19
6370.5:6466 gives 23.9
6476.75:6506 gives 23.19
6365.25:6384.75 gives 23.74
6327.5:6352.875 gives 23.55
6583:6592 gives 23.38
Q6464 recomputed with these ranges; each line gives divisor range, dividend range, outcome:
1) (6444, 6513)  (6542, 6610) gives 1.04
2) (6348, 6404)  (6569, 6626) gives 1.04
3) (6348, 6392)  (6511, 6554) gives 0.99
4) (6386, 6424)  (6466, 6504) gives 1.01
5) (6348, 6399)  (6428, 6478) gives 1.00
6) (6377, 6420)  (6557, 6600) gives 1.07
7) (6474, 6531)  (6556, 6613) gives 1.05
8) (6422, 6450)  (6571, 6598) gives 1.07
